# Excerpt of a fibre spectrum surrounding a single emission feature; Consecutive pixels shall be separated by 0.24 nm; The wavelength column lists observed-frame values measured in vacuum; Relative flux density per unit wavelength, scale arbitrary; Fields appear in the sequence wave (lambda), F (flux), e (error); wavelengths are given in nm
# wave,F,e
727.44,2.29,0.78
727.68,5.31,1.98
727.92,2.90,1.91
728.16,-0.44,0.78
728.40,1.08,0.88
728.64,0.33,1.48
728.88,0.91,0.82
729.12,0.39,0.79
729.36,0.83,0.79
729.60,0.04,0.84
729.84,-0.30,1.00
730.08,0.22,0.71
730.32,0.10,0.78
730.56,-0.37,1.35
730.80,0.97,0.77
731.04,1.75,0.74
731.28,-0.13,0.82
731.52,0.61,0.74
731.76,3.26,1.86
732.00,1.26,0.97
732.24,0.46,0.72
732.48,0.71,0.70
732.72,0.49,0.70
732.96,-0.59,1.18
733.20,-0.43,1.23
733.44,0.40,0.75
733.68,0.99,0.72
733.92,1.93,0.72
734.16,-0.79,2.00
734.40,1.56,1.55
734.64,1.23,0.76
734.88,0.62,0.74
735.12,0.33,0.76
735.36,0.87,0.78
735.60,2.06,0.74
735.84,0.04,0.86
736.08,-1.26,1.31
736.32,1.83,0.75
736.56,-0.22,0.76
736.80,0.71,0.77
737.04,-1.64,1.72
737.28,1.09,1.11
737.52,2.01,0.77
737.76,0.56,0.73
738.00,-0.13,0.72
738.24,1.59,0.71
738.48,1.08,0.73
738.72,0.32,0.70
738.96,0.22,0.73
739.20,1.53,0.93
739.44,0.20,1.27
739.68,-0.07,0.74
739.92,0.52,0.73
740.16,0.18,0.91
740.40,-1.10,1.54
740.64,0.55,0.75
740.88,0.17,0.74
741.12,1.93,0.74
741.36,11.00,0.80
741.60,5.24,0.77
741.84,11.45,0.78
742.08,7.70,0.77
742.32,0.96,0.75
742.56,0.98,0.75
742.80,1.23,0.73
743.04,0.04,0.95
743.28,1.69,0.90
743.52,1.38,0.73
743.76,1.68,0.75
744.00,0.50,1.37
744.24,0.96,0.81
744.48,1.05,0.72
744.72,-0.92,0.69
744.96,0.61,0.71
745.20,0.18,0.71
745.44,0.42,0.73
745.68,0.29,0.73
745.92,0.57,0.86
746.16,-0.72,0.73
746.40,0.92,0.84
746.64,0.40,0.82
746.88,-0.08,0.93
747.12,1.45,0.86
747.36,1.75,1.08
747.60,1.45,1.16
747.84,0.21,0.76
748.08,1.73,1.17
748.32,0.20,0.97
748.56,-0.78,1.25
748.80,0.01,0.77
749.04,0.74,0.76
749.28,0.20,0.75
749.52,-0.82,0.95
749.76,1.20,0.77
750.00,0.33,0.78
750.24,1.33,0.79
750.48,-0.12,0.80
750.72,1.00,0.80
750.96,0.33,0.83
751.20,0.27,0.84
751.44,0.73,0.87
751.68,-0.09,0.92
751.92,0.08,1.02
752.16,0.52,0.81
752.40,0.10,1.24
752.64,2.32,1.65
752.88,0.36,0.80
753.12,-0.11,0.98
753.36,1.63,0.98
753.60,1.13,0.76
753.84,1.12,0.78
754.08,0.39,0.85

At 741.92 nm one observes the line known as [O II] 3727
